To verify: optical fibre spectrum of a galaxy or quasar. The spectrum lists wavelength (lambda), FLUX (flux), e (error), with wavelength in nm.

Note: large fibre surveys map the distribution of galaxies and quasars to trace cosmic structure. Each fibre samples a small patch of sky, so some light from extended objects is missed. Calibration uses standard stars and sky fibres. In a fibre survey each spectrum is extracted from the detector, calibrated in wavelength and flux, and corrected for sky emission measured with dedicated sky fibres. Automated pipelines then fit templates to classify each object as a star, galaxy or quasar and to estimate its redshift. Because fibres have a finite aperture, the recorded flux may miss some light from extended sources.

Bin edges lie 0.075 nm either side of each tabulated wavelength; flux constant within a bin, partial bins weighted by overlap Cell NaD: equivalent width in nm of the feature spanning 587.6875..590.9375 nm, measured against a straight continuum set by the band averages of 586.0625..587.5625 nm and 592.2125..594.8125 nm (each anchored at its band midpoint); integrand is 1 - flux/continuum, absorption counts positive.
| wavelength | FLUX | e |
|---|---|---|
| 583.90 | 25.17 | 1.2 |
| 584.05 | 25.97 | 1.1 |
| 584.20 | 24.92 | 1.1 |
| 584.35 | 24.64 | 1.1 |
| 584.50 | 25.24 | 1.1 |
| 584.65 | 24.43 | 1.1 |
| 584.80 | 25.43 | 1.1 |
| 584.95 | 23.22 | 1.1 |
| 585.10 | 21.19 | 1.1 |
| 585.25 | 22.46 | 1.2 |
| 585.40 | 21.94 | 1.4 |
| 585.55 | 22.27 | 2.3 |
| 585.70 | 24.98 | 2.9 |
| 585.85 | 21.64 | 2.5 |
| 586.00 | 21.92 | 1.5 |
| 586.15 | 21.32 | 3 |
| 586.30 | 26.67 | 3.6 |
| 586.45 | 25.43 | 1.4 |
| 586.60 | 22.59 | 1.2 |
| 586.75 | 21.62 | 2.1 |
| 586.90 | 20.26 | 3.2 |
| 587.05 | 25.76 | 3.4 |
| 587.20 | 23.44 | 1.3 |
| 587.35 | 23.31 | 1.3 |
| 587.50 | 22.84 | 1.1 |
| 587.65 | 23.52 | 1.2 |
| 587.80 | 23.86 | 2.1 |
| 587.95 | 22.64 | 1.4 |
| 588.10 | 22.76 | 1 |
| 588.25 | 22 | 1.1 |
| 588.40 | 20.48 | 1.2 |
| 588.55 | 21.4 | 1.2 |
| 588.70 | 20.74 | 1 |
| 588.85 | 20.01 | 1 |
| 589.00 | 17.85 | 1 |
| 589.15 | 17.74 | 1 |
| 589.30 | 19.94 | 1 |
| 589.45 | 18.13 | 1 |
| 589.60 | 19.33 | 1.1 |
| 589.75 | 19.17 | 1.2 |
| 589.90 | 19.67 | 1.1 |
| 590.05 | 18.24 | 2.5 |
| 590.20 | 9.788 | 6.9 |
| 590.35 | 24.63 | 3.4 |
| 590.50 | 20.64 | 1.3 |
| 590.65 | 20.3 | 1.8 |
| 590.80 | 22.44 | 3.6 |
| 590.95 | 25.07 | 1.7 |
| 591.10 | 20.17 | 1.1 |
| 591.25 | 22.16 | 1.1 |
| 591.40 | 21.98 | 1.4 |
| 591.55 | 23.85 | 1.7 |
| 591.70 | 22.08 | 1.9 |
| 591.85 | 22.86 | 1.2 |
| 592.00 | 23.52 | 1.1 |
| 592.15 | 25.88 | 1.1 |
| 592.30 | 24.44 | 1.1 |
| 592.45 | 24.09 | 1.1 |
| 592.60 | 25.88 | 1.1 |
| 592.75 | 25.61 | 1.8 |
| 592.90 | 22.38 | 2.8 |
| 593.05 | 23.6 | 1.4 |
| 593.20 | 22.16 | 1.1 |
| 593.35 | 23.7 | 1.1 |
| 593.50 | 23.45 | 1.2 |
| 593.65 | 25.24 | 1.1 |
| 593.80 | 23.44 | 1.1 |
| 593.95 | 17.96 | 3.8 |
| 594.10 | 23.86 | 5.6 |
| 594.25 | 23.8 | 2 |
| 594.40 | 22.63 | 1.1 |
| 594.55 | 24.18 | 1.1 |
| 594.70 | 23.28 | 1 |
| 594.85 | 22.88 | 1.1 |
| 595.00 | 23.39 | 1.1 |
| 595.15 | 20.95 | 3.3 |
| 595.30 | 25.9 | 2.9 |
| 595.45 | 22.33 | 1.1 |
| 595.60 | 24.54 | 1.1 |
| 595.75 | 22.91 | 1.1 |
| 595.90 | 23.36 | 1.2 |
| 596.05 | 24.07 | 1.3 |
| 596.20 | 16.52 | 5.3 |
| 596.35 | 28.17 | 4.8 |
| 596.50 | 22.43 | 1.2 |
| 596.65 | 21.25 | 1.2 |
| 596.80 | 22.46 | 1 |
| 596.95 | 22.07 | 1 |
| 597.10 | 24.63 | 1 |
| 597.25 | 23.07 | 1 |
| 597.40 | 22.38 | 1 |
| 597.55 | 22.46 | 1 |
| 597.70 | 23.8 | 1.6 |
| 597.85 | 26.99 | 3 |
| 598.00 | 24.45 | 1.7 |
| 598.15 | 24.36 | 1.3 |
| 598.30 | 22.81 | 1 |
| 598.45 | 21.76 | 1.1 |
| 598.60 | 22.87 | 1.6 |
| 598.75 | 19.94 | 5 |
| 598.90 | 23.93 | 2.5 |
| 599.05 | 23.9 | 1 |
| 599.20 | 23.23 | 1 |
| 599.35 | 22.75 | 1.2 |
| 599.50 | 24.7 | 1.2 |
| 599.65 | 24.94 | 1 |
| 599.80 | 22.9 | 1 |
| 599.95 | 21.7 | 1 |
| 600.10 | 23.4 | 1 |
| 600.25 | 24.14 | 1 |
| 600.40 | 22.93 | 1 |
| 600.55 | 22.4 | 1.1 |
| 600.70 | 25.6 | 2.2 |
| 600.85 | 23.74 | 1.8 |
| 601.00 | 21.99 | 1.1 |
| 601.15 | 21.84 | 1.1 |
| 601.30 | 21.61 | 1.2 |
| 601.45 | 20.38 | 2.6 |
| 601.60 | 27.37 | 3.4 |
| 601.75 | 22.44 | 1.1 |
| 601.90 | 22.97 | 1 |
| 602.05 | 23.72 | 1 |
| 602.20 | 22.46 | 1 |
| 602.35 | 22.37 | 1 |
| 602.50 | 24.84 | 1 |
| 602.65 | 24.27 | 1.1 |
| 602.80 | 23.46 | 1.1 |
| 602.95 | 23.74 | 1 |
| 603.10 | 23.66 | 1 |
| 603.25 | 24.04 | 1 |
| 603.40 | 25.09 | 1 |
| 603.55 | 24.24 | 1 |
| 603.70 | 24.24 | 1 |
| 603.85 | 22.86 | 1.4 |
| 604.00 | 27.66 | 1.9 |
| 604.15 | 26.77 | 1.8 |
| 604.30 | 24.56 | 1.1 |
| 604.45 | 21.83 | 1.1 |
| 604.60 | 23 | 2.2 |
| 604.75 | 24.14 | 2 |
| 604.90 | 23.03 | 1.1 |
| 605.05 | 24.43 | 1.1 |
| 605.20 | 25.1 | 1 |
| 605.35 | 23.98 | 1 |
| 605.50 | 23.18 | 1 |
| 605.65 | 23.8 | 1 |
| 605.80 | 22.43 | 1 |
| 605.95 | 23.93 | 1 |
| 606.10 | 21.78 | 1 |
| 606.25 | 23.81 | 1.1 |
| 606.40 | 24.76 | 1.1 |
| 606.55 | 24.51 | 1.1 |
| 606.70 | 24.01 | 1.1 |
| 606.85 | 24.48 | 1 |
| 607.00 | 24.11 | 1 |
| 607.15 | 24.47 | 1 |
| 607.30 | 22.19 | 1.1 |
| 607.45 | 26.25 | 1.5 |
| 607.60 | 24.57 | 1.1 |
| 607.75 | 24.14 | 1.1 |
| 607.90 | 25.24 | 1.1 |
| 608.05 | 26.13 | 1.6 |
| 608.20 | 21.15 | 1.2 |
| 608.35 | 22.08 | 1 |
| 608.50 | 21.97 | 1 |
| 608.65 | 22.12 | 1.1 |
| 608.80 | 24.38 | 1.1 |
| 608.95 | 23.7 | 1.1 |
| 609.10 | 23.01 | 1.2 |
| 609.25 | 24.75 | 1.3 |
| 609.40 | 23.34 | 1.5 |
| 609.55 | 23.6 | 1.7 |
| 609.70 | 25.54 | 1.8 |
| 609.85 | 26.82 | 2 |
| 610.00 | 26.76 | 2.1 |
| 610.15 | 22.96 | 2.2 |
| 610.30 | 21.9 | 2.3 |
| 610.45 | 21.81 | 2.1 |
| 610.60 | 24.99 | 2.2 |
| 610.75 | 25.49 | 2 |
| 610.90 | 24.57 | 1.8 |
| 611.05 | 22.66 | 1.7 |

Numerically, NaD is 0.44 nm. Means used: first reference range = 23.3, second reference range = 23.5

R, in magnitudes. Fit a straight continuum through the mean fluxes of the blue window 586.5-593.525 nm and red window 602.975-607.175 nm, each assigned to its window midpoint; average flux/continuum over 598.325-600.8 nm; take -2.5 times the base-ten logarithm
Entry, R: 0.00 mag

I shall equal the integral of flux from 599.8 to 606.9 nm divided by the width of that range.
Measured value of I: 23.7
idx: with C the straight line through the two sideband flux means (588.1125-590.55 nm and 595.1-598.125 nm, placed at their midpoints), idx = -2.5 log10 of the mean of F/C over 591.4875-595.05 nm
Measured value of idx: -0.10 mag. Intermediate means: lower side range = 19.4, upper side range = 23.3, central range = 23.5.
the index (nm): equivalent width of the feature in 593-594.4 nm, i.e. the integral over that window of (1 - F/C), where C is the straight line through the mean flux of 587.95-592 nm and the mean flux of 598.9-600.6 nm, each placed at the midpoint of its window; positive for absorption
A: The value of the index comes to -0.085 nm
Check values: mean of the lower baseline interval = 20.6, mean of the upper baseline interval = 23.4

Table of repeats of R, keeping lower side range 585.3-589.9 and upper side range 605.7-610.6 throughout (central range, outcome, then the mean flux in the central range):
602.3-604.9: -0.03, 24.1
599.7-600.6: 0.00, 23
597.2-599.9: -0.02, 23.4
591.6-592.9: -0.09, 24.2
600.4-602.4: 0.01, 23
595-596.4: -0.02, 23.1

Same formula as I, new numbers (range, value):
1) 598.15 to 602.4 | 23.1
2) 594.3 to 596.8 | 23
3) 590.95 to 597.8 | 23.2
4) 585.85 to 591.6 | 21.4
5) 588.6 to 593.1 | 21.4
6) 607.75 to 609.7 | 23.6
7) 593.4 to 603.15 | 23.2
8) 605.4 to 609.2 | 23.7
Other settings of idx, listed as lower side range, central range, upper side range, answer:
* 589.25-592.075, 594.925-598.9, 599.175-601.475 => -0.04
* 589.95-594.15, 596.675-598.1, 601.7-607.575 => -0.02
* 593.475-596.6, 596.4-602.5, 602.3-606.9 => 0.02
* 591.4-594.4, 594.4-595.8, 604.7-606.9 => 0.01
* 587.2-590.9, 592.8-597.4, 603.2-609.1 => -0.06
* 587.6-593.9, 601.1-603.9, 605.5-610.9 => -0.01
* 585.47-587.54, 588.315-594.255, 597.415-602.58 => 0.07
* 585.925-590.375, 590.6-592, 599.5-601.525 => -0.04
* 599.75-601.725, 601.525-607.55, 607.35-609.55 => -0.03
